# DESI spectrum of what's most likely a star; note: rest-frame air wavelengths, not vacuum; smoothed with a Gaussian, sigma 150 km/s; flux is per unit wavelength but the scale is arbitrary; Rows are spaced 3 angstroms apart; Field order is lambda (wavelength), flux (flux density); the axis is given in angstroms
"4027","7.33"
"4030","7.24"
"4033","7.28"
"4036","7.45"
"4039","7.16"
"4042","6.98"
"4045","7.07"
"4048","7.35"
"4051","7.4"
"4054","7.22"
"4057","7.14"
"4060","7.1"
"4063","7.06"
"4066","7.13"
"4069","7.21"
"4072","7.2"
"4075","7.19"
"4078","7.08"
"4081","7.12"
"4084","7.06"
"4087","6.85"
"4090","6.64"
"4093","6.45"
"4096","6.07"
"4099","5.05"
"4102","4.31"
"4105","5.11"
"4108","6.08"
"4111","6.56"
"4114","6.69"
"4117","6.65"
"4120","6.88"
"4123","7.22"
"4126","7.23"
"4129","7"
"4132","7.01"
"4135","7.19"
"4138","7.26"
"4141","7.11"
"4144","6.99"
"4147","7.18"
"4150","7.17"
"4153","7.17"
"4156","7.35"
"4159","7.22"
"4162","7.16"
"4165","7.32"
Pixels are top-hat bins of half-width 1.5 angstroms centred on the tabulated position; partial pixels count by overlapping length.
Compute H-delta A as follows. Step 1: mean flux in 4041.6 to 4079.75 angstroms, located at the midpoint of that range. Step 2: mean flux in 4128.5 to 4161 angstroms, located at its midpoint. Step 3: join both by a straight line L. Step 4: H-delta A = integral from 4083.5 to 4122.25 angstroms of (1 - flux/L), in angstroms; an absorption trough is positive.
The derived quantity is 5.3 angstroms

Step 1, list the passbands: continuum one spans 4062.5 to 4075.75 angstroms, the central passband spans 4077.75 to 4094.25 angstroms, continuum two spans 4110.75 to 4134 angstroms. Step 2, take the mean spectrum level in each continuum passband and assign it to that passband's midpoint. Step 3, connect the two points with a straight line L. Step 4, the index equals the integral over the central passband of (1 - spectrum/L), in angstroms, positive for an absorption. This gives 0.54 angstroms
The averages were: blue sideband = 7.16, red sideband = 6.93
